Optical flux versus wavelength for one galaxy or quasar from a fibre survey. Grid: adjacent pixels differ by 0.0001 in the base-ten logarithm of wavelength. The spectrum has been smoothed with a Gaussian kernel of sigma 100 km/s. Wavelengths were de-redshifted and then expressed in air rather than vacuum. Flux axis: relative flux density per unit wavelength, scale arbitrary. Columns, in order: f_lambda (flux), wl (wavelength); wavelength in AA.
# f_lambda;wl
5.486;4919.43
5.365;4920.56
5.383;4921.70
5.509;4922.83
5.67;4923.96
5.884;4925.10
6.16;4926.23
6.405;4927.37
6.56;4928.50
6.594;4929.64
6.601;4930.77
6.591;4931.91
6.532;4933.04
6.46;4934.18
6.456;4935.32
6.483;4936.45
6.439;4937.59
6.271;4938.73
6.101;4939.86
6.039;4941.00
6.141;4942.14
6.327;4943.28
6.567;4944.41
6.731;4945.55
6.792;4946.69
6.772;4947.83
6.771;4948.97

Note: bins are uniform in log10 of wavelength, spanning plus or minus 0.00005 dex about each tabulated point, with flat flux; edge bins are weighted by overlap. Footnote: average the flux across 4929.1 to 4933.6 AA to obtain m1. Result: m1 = 6.59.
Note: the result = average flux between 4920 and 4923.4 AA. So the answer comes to 5.42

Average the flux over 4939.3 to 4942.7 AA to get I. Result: 6.09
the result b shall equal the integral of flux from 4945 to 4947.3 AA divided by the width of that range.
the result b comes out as 6.76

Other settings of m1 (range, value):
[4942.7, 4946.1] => 6.55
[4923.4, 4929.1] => 6.13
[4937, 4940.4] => 6.28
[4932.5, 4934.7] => 6.48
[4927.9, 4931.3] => 6.59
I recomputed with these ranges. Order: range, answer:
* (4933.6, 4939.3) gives 6.42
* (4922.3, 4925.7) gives 5.7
